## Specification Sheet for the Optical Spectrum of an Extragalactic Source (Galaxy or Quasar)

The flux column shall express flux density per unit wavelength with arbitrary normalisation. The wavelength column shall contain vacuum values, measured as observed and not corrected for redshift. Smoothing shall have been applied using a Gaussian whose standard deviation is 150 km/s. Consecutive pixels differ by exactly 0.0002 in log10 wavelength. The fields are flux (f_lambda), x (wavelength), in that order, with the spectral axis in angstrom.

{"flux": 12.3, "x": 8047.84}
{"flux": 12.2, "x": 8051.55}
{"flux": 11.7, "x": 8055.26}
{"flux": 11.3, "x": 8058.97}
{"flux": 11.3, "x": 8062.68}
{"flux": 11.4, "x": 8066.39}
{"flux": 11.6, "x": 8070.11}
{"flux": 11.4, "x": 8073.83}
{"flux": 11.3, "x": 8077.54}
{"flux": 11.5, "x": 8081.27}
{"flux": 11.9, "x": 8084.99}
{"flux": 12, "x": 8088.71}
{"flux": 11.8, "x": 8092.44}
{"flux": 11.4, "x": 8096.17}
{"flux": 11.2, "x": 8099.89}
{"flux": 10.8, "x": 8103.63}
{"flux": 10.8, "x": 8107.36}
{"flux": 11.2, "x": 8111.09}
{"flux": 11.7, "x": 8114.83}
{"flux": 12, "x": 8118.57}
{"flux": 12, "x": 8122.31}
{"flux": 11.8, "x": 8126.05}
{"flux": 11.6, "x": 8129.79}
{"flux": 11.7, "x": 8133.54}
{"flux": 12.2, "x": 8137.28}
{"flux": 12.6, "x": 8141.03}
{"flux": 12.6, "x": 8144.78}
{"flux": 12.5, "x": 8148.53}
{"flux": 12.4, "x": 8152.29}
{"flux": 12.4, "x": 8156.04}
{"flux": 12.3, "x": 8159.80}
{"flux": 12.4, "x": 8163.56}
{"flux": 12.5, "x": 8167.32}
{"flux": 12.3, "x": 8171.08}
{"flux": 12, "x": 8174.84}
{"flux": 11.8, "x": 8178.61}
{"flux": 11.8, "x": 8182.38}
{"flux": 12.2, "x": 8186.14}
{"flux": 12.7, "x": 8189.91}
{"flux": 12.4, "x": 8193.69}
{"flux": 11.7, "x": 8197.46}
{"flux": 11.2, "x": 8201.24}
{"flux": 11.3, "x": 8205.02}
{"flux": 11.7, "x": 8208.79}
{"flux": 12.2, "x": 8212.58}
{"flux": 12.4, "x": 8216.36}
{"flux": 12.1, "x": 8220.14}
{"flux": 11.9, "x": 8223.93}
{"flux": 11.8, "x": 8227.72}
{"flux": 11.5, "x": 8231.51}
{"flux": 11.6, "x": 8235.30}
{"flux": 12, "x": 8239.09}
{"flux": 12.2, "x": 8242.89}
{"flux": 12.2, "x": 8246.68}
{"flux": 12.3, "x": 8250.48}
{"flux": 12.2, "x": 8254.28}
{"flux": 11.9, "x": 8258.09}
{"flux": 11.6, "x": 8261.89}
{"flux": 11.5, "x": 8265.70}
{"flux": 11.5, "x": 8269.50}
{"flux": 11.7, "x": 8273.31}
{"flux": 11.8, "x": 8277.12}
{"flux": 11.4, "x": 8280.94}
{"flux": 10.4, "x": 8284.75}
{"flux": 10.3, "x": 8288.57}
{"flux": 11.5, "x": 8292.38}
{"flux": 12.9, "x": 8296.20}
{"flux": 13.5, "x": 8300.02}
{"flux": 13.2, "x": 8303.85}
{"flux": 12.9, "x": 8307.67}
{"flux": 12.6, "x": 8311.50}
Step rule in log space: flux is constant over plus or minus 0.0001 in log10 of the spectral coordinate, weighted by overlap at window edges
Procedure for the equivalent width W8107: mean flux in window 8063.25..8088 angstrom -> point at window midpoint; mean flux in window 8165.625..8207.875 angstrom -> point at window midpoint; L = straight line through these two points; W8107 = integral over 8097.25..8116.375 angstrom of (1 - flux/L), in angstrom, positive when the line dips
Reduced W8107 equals 0.8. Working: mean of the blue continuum 11.5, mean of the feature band 11.1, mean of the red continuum 12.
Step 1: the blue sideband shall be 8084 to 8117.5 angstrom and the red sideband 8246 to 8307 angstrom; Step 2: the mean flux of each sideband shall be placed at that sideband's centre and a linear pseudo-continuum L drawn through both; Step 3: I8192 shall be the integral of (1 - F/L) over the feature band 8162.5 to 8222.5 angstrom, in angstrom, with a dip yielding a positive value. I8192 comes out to -1.9 angstrom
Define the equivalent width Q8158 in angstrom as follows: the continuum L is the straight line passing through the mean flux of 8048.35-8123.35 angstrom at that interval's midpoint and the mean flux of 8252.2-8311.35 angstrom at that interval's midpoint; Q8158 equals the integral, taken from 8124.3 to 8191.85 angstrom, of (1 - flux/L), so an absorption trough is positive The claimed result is -3.13 angstrom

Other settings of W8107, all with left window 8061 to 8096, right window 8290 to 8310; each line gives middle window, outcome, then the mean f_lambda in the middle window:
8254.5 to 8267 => 0.78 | 11.7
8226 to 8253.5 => 1.03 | 12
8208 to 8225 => 0.29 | 12.1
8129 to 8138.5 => 0.02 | 11.8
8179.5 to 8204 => 0.40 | 12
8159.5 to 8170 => -0.33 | 12.4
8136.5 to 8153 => -0.78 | 12.5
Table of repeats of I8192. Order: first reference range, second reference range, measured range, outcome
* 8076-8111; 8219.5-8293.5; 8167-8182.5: -0.72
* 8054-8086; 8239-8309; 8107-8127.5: -0.10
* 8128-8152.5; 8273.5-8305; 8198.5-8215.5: 0.55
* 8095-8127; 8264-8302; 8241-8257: -0.83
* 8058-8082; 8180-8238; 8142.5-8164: -1.36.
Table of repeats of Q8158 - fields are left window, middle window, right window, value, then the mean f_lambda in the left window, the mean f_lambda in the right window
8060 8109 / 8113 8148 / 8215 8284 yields -1.5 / 11.4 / 11.8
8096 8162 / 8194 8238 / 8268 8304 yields 0.0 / 11.9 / 11.8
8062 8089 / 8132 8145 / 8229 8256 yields -0.6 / 11.5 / 12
